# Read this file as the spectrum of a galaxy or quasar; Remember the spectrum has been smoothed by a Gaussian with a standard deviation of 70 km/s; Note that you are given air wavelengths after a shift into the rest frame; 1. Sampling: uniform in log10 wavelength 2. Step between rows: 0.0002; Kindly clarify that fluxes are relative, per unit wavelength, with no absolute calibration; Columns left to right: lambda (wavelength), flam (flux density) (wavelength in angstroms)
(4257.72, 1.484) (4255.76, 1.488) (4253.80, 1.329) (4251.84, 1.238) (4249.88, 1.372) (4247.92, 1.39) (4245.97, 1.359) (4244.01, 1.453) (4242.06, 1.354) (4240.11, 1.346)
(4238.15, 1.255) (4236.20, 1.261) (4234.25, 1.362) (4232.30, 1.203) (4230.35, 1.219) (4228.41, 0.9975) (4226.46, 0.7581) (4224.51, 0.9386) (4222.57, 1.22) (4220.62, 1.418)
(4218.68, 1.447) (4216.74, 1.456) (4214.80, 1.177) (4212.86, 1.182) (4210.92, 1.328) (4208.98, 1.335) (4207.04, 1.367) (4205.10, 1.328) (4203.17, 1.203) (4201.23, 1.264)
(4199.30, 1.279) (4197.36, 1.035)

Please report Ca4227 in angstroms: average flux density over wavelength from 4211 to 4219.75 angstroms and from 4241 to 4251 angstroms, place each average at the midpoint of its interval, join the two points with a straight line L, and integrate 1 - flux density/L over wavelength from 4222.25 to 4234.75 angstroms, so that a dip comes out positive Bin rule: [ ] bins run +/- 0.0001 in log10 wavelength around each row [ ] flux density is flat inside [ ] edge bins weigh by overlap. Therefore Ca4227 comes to 2.4 angstroms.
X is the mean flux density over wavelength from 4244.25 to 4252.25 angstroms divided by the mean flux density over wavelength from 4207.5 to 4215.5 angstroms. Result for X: 1.07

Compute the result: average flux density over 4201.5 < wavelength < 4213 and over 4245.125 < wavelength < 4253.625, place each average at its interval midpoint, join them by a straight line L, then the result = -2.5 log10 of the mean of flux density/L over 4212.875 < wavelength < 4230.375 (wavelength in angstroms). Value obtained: 0.114 mag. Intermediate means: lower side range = 1.3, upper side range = 1.34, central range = 1.18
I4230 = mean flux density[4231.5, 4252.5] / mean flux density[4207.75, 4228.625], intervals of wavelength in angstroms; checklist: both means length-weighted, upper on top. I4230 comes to 1.09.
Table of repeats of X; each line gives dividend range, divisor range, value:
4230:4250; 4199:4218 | 1.02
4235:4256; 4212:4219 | 1.03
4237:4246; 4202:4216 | 1.06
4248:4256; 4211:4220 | 1.02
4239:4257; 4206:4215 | 1.07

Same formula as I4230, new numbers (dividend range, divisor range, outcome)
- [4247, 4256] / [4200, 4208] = 1.05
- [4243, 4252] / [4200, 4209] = 1.06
